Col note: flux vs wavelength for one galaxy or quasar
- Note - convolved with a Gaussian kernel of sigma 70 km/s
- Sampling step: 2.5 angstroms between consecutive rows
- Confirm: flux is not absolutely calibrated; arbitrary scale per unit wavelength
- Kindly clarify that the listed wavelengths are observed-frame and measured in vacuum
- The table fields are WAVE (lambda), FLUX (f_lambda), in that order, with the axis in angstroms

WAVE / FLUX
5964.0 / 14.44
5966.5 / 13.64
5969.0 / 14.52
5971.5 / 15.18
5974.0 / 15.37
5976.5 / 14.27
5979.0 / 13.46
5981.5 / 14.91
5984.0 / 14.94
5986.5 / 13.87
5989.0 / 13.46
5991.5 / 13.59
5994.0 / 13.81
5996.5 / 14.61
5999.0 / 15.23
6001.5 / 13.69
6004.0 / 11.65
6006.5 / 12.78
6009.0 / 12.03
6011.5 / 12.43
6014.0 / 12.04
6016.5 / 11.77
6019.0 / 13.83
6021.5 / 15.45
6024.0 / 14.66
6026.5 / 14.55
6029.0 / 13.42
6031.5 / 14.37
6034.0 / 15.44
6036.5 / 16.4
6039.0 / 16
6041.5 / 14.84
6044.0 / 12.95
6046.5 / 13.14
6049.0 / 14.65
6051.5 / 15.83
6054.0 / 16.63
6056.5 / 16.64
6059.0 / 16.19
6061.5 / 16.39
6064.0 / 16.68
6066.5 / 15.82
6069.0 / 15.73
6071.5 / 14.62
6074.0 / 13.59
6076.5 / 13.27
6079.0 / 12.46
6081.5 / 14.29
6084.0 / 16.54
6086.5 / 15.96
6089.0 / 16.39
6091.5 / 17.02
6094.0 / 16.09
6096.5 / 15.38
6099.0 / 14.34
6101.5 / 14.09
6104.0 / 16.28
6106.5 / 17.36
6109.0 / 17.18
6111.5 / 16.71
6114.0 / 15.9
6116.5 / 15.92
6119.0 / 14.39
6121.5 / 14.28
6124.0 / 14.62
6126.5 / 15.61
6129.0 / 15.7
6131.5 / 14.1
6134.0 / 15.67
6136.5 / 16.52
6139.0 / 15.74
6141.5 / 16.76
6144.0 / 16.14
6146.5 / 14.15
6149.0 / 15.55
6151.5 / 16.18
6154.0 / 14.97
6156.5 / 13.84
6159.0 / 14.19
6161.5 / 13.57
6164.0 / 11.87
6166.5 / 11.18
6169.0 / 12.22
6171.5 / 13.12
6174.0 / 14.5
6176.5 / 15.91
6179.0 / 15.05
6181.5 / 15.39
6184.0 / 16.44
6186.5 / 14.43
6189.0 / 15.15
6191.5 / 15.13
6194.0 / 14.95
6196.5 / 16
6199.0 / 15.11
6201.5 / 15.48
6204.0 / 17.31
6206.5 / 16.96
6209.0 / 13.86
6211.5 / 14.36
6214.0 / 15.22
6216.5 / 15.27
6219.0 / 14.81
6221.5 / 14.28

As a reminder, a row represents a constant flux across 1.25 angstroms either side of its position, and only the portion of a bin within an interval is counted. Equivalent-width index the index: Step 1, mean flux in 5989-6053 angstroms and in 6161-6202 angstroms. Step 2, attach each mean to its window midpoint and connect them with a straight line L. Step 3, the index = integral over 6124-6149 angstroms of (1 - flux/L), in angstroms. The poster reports -2.2 angstroms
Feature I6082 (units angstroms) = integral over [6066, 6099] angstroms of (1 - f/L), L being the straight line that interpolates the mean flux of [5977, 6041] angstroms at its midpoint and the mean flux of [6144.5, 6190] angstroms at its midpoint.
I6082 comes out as -2.3 angstroms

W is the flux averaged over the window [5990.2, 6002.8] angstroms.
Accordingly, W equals 14.2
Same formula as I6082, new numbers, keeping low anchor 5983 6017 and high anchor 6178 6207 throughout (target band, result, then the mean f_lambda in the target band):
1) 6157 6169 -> 2.0 angstroms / 12.7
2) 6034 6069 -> -4.1 angstroms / 15.6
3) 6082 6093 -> -1.5 angstroms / 16.3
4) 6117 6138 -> -0.5 angstroms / 15.1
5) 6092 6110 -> -1.7 angstroms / 15.8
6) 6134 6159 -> -0.7 angstroms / 15.5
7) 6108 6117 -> -1.1 angstroms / 16.4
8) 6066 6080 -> 0.0 angstroms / 14.2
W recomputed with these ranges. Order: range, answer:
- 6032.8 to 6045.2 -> 15.1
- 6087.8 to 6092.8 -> 16.7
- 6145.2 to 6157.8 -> 14.9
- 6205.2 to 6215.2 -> 15.1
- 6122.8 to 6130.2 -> 15.3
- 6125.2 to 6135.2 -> 15.3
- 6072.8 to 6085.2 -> 14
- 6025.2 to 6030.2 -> 14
